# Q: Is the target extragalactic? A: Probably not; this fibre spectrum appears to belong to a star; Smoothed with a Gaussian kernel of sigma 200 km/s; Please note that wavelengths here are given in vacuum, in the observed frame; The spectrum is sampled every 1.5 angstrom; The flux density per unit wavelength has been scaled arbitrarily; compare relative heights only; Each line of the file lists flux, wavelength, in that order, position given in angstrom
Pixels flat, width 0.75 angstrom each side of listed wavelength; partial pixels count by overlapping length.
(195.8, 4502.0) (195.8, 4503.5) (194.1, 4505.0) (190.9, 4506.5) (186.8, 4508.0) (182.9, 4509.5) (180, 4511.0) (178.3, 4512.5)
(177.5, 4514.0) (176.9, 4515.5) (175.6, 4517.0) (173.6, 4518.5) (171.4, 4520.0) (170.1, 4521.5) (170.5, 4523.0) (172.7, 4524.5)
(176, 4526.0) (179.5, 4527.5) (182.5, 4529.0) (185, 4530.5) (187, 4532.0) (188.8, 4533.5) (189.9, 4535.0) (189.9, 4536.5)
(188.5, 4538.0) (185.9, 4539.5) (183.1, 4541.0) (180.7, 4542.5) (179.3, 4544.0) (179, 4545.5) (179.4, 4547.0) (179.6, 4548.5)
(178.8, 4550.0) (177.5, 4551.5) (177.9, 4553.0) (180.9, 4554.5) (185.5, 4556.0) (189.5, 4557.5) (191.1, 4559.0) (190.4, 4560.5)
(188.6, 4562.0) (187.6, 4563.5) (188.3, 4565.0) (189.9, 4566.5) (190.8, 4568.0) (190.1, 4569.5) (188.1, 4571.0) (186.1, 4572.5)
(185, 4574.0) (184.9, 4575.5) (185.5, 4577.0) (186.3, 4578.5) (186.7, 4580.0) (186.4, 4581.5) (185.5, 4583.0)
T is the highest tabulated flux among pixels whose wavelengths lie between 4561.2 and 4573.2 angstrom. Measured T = 190.8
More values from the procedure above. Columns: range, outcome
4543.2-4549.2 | 179.6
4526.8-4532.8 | 187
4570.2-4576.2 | 188.1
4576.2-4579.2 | 186.3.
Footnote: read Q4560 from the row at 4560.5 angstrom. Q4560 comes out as 190.4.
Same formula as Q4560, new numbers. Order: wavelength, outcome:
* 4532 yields 187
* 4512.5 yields 178.3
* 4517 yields 175.6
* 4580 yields 186.7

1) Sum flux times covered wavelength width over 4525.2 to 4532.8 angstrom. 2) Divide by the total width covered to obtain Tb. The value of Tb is 182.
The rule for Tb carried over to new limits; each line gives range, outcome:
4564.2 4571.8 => 189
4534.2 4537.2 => 190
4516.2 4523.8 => 172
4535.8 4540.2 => 188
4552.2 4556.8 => 181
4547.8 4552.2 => 179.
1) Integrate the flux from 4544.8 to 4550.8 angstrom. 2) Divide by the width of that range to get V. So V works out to 179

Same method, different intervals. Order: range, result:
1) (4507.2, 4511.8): 183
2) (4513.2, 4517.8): 177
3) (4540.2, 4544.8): 181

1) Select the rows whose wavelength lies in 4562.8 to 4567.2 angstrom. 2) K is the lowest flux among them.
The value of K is 187.6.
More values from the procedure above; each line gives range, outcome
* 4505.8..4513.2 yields 178.3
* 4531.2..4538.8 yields 187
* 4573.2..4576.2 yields 184.9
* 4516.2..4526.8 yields 170.1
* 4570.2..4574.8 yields 185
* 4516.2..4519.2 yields 173.6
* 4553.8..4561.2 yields 180.9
